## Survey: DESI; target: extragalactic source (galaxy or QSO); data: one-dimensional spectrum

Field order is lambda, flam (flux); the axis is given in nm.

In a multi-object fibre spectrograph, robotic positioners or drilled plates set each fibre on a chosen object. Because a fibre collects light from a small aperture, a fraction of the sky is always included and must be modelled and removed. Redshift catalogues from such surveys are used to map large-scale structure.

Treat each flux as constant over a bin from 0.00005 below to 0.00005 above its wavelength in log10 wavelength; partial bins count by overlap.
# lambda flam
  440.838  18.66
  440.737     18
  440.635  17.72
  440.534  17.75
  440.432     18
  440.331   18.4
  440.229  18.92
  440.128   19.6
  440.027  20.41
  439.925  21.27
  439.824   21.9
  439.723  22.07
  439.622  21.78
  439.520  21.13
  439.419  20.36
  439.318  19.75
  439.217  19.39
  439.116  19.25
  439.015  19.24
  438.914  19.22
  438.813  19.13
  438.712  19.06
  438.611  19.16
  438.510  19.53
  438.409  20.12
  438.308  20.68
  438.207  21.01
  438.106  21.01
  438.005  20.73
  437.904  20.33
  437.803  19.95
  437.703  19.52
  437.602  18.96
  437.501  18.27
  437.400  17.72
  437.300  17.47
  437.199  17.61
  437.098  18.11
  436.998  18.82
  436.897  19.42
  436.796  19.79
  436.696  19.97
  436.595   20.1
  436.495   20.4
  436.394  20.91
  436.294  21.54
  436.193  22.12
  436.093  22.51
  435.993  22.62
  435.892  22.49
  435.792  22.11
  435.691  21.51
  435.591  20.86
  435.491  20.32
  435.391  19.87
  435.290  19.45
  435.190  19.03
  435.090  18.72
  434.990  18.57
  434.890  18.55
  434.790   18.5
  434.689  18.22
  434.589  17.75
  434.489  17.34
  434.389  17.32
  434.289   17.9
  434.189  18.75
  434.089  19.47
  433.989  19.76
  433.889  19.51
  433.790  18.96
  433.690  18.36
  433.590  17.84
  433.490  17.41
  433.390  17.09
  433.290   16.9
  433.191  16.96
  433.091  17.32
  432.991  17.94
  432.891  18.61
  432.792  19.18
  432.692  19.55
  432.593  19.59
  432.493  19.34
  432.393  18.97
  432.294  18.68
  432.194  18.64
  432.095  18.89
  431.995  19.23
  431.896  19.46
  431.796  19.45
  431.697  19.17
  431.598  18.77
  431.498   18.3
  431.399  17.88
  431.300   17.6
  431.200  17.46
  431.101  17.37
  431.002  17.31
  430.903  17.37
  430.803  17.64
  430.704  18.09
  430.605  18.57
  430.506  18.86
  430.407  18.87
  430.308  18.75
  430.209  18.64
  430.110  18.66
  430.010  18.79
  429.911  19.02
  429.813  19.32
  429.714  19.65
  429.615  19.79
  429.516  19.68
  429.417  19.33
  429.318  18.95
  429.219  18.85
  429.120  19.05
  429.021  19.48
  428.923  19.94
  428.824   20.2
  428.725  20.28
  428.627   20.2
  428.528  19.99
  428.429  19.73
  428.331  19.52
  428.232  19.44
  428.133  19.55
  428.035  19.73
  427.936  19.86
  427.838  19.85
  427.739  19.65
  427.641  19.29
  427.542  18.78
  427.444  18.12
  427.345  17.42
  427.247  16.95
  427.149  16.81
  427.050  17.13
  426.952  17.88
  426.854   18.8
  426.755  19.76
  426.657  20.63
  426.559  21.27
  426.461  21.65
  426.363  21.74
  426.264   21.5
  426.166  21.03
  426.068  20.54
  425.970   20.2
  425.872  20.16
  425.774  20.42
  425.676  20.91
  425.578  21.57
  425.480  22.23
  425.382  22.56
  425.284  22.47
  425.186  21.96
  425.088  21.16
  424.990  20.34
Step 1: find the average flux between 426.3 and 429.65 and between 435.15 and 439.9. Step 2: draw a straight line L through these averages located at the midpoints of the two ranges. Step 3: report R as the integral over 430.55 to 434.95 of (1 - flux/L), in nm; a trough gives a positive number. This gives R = 0.32 nm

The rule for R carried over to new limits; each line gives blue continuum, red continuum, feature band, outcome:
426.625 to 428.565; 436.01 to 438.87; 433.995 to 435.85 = 0.04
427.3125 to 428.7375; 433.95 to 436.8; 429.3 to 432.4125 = 0.15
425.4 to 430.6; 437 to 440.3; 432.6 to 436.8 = 0.08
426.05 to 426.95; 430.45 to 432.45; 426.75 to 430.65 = 0.11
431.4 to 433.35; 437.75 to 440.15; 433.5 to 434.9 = 0.05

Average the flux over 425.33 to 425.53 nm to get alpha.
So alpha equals 22.4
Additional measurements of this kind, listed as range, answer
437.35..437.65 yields 18.3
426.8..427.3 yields 17.5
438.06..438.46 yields 20.7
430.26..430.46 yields 18.8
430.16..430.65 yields 18.8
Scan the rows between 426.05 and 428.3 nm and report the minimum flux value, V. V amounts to 16.81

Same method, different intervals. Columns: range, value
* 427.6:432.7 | 17.31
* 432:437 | 16.9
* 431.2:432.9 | 17.46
